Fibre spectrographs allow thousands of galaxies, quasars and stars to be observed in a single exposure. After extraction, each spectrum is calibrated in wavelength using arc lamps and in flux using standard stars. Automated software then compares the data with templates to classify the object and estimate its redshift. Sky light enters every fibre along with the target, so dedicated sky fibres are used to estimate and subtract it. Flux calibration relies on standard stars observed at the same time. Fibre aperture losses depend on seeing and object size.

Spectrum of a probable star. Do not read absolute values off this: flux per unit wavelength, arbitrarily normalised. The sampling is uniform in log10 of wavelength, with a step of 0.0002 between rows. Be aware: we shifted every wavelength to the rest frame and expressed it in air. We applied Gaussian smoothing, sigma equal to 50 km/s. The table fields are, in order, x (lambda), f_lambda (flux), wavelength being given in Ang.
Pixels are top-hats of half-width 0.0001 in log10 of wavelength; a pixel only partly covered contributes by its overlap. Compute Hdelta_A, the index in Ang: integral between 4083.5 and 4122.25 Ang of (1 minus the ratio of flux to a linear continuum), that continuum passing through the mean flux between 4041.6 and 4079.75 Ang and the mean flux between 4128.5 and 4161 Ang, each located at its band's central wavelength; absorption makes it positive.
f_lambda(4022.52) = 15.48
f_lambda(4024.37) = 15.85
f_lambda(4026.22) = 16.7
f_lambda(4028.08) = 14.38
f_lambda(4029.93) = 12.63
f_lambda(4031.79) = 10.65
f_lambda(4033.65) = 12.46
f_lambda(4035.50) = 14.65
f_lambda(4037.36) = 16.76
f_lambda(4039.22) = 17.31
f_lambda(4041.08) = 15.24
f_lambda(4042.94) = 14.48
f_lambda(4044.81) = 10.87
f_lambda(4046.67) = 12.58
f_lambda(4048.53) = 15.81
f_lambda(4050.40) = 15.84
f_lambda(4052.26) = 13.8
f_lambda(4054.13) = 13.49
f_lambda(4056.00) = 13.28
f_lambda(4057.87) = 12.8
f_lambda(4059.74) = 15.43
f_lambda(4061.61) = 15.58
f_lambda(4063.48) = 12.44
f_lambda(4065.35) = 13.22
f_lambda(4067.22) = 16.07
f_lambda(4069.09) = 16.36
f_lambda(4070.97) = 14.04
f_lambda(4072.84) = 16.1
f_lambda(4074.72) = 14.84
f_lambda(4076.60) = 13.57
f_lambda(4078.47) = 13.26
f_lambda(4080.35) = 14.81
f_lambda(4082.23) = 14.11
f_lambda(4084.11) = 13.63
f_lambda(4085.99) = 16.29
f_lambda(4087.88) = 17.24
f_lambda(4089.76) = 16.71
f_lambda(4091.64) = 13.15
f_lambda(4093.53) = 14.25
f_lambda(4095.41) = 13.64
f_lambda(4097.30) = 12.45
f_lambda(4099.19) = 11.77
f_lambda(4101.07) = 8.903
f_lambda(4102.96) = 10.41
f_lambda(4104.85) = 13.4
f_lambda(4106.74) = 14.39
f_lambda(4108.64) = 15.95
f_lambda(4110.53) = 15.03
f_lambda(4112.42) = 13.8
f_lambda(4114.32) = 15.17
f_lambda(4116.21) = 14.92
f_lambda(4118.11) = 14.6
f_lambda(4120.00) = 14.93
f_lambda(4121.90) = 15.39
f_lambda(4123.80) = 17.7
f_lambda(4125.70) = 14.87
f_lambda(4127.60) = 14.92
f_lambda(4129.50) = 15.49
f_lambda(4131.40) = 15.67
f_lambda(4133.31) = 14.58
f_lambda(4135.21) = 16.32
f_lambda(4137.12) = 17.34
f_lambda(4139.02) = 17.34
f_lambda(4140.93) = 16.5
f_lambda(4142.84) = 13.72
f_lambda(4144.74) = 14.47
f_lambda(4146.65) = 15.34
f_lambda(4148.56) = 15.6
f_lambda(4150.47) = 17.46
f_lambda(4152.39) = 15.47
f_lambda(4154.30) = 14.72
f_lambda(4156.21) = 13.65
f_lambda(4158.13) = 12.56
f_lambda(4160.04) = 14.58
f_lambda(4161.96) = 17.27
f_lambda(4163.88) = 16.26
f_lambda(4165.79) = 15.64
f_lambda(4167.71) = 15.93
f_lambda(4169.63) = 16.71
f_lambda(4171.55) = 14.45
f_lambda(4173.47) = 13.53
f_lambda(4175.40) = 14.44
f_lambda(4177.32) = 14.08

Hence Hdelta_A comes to 1.8 Ang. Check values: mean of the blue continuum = 14.2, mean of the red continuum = 15.3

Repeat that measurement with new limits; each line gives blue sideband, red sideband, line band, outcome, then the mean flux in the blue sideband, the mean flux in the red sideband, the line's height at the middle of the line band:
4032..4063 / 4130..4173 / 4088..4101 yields 1.11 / 14.3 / 15.5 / 14.8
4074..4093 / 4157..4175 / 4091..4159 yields 1.57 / 14.7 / 15.2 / 15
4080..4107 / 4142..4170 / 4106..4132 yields -1.64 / 13.6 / 15.3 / 14.3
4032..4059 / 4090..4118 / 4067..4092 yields -2.28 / 14.2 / 13.5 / 13.8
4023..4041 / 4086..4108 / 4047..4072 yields -0.51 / 14.7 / 13.5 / 14.1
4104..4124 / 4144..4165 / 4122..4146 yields -1.03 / 14.9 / 15.2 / 15.1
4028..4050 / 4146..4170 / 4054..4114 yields 1.88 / 14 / 15.4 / 14.6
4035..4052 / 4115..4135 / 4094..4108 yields 2.67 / 14.8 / 15.3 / 15.2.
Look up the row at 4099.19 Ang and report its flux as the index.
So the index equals 11.77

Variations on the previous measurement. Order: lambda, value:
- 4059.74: 15.43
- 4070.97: 14.04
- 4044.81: 10.87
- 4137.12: 17.34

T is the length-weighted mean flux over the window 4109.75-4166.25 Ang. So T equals 15.4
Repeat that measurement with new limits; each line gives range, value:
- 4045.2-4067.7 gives 14.1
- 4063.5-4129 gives 14.4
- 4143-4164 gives 15.1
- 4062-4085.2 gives 14.4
